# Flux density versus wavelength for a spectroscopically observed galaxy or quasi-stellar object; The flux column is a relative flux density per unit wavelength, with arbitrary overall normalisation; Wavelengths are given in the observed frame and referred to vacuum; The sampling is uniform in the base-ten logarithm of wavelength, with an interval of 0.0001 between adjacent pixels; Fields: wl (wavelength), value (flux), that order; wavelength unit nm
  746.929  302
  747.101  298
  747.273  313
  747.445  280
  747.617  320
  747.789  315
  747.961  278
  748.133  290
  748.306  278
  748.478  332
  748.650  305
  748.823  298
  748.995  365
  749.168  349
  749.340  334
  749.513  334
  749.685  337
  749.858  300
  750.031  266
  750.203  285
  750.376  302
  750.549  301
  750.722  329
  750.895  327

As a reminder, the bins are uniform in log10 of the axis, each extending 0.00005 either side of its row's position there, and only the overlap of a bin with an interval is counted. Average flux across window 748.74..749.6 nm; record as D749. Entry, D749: 336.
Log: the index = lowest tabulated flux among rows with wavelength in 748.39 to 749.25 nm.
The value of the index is 298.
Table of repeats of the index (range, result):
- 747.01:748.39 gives 278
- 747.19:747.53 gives 280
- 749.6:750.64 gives 266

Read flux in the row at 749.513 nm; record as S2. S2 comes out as 334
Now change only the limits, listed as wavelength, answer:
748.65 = 305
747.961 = 278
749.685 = 337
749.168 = 349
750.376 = 302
